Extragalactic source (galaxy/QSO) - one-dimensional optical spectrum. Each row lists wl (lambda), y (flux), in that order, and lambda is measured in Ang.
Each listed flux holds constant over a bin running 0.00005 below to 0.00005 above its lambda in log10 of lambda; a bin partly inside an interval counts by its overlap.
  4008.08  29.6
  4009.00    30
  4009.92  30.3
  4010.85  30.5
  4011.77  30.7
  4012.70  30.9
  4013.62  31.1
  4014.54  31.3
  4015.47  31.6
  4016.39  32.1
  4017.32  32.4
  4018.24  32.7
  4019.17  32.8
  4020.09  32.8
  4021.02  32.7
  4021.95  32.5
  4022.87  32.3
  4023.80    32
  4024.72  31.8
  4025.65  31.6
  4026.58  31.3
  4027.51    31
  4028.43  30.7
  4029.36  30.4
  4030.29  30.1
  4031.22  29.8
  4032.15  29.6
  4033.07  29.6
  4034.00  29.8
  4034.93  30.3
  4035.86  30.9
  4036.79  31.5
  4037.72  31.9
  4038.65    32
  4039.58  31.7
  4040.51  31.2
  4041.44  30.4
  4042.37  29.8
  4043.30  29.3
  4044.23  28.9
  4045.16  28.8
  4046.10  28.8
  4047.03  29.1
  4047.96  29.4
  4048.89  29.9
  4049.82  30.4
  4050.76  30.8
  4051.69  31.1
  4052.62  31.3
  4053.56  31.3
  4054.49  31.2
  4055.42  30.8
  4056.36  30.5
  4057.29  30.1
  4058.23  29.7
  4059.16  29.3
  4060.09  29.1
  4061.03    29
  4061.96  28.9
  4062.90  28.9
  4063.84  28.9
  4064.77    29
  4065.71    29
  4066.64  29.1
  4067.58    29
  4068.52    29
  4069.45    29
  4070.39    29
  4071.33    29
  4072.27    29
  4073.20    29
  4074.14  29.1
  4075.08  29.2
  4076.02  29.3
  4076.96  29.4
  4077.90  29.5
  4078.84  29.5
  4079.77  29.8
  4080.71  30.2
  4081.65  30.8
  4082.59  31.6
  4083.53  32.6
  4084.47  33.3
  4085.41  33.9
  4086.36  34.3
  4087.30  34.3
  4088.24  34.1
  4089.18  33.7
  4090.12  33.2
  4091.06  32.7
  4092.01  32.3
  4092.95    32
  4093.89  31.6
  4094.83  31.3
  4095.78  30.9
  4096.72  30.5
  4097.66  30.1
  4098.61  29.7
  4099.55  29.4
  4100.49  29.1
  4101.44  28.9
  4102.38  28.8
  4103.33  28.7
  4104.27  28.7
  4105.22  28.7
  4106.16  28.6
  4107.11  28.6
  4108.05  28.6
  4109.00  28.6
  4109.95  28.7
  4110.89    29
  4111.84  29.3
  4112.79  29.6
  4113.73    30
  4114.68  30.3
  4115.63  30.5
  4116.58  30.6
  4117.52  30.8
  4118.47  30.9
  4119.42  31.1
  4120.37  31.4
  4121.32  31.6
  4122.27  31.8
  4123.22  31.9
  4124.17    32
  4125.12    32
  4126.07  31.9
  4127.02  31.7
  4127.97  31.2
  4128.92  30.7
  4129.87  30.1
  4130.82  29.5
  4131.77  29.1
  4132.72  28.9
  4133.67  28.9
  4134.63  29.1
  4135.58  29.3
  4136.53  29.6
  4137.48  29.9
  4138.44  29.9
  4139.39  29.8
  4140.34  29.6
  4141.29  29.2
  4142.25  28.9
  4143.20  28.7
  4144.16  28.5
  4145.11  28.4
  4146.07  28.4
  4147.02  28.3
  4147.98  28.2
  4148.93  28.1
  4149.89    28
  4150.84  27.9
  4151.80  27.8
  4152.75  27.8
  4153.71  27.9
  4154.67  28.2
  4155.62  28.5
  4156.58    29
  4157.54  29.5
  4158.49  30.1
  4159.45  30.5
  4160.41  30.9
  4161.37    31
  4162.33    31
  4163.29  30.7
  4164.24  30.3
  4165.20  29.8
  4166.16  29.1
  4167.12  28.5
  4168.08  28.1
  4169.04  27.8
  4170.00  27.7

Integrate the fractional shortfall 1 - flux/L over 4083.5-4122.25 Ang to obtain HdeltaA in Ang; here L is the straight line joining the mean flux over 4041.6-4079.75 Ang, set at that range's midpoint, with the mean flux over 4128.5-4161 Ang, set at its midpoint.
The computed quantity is -1.9 Ang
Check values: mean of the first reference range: 29.5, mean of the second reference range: 29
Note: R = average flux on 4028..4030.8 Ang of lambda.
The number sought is 30.3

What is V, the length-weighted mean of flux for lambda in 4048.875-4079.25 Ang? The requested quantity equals 29.6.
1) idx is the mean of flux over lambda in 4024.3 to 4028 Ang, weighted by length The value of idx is 31.4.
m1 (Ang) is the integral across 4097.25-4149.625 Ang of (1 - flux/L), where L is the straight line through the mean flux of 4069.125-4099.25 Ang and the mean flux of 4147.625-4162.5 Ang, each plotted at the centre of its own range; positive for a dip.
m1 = 0.4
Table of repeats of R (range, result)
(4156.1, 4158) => 29.2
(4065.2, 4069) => 29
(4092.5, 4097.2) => 31.3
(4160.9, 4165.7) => 30.6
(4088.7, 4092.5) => 33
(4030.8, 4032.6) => 29.7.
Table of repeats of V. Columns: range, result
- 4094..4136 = 30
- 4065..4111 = 30.3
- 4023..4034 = 30.7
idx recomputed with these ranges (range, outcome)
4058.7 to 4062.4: 29.1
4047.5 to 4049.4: 29.7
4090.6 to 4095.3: 32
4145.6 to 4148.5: 28.3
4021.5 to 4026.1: 32.1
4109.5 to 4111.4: 28.9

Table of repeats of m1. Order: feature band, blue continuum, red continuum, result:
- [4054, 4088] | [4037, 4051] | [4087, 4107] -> 0.4 Ang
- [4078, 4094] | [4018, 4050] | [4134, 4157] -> -1.3 Ang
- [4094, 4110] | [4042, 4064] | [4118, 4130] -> 0.8 Ang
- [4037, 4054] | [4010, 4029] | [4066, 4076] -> 0.0 Ang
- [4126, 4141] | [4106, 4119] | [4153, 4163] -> -0.1 Ang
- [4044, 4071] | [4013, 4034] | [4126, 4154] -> 1.0 Ang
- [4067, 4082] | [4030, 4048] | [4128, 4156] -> 0.2 Ang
